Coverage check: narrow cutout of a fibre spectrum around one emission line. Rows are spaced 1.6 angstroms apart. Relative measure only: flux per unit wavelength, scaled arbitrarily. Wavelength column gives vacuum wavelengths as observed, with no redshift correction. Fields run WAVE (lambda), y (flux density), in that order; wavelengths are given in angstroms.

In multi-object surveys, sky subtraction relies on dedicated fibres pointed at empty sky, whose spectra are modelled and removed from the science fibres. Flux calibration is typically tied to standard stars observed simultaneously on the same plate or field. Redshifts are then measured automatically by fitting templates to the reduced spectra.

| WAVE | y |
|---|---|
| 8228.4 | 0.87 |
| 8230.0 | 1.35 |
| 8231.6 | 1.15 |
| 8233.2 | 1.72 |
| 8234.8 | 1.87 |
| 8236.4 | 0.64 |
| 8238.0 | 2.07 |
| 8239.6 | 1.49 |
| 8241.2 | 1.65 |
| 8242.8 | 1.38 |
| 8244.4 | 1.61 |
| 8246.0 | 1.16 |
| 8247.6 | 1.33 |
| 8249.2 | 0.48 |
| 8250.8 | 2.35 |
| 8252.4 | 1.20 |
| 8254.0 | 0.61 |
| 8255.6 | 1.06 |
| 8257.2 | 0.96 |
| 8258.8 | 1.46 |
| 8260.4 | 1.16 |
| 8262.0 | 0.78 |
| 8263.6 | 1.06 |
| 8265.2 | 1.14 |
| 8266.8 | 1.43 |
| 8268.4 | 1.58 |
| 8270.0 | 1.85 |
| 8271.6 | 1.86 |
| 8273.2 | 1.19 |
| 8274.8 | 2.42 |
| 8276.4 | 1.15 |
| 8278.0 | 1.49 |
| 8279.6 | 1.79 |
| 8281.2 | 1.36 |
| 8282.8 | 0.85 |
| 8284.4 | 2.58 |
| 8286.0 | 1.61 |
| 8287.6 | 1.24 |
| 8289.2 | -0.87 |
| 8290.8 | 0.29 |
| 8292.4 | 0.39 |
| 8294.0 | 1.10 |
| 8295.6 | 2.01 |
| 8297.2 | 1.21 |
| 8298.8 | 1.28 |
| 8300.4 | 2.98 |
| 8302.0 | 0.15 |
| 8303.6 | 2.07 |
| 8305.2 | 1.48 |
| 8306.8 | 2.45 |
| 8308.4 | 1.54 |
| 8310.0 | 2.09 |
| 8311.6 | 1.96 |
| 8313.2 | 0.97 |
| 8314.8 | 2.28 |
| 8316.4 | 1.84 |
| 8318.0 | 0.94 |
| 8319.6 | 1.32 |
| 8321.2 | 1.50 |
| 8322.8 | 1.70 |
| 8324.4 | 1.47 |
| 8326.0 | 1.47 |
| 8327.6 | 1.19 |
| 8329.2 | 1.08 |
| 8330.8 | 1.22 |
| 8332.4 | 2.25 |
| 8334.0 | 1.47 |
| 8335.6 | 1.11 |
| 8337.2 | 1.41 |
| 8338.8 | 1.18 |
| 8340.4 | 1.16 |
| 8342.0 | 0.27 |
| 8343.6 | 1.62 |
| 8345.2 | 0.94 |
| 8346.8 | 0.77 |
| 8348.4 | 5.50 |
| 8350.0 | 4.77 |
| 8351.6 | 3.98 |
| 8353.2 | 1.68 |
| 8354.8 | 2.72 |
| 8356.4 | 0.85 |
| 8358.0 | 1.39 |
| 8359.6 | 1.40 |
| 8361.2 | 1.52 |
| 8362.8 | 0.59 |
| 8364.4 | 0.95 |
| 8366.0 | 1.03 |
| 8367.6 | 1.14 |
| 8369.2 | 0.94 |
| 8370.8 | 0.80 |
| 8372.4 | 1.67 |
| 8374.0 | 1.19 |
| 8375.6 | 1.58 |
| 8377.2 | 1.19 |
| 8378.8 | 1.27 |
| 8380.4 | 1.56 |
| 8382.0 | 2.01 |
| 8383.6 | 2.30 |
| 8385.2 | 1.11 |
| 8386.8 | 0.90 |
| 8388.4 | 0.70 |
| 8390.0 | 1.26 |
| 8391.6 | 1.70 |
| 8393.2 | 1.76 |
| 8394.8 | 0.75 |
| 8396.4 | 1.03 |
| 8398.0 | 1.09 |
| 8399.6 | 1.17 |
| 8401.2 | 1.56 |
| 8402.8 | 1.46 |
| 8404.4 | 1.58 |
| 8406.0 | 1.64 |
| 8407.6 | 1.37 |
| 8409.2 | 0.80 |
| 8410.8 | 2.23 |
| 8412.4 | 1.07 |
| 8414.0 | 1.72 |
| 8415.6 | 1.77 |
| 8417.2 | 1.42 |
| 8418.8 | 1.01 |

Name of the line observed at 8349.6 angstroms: H-gamma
